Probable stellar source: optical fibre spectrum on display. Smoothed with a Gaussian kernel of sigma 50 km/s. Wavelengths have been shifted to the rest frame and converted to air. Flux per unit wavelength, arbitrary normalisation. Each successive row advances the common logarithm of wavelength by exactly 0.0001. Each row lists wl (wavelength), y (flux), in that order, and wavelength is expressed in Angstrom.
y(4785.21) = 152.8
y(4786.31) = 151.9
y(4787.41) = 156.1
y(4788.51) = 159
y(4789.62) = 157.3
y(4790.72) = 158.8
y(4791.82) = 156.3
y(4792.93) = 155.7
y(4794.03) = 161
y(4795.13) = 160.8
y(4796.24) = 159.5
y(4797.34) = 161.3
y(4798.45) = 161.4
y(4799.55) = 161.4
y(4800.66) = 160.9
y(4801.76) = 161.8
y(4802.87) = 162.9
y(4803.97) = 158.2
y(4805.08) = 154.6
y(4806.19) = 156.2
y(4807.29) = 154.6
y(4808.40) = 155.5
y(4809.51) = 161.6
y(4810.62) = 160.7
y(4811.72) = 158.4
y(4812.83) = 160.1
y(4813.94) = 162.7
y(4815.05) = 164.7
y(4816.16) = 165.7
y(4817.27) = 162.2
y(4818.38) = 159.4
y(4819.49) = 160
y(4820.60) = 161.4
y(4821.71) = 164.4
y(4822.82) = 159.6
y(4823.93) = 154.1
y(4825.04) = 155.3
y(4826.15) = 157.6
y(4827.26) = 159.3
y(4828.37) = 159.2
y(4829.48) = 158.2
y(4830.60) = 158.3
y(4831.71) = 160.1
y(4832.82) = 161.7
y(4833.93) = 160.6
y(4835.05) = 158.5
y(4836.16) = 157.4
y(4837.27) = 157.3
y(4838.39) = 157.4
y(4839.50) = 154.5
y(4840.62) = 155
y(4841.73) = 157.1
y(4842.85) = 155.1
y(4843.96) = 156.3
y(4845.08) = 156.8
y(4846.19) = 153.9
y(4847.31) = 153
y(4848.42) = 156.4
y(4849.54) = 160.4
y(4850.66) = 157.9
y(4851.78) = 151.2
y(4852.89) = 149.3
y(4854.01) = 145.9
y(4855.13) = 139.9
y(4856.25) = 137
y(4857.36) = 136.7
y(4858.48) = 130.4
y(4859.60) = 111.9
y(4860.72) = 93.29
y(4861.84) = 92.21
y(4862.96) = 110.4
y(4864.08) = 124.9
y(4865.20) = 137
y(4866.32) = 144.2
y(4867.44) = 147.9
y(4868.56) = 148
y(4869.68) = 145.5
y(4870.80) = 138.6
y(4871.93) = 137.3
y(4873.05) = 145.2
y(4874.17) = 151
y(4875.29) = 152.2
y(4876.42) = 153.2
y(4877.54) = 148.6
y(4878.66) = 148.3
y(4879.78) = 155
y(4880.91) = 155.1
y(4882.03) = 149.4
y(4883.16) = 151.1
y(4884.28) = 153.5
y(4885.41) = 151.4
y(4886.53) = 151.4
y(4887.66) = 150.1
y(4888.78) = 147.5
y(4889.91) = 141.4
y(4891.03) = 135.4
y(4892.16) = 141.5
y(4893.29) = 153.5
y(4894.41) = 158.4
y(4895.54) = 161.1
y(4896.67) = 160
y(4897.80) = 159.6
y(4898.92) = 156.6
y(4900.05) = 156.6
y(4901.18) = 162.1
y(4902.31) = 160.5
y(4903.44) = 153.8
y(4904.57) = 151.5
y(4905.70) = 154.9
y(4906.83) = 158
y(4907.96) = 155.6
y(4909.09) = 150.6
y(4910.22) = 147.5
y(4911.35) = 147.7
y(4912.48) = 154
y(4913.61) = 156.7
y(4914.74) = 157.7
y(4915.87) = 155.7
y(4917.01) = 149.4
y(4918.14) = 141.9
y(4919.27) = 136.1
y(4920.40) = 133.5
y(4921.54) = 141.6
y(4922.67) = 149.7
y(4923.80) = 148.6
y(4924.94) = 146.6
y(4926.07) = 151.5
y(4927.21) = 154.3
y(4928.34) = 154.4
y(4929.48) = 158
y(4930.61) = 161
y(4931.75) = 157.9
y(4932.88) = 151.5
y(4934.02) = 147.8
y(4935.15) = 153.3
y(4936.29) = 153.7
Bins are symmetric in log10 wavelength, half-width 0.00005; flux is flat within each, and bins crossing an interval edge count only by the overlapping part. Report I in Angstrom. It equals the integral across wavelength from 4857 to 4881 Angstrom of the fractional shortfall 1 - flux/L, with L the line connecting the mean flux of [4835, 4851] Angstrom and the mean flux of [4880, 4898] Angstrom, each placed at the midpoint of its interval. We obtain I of 2.66 Angstrom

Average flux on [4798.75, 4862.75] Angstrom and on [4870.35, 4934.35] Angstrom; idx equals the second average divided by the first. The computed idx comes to 1.0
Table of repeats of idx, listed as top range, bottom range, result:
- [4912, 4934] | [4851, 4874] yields 1.12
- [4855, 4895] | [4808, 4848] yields 0.89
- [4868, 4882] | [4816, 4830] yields 0.93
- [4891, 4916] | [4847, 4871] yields 1.13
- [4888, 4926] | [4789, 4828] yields 0.95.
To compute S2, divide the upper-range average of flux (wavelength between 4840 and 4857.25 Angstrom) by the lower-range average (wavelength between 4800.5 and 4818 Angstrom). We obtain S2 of 0.95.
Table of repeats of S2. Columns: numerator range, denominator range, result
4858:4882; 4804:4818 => 0.86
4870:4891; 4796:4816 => 0.93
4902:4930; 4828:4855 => 0.97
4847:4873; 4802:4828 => 0.86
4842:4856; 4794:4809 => 0.96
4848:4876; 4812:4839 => 0.86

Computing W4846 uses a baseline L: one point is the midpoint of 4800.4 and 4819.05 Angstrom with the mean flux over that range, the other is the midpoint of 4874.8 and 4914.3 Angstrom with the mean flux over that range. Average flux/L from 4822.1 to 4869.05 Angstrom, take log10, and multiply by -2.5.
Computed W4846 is 0.07 mag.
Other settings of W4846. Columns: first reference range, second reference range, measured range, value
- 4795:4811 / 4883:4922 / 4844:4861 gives 0.09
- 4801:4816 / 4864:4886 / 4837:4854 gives -0.02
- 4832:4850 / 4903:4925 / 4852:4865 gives 0.23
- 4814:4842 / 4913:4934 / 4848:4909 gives 0.06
